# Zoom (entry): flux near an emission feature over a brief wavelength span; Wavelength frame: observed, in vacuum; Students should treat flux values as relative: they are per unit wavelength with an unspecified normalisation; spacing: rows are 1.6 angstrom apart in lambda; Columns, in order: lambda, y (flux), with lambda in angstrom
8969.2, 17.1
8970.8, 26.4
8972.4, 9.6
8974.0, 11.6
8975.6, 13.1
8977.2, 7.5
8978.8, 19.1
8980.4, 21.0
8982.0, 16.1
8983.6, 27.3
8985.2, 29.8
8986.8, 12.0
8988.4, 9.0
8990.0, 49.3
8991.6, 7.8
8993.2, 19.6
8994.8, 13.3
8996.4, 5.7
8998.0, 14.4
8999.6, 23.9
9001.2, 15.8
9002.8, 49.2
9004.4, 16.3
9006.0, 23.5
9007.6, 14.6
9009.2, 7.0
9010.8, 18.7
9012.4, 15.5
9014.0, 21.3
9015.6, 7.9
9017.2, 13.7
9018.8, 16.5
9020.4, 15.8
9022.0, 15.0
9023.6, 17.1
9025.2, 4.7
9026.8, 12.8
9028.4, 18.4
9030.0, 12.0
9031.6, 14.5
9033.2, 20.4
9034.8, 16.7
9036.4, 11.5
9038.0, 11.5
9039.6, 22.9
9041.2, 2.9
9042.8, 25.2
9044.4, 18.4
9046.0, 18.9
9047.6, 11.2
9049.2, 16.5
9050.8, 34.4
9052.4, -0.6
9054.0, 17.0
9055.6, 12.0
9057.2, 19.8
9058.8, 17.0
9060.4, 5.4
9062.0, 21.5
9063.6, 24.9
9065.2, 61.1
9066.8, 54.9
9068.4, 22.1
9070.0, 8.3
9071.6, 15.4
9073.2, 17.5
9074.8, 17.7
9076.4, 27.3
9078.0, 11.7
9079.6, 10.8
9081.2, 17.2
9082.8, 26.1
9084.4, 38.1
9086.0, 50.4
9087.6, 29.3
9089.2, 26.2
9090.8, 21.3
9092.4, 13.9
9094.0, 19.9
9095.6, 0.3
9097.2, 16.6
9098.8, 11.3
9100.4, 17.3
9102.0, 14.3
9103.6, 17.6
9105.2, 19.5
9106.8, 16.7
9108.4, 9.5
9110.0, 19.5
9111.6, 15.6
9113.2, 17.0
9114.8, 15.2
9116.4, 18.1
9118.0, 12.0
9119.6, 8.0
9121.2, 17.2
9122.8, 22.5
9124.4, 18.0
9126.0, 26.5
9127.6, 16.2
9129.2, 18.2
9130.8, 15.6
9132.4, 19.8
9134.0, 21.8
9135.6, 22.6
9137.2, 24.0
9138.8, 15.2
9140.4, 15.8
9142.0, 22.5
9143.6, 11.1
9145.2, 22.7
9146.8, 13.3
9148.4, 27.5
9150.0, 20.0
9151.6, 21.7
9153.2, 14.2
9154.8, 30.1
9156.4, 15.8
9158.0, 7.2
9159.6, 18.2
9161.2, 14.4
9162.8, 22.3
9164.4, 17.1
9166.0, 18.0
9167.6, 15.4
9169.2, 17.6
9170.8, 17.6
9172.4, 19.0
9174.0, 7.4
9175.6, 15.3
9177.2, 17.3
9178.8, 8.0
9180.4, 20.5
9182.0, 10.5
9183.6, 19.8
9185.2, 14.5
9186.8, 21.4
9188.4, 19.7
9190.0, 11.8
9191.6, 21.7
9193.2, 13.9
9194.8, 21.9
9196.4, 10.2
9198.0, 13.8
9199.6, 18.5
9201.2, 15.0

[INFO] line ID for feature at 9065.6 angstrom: [S II]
